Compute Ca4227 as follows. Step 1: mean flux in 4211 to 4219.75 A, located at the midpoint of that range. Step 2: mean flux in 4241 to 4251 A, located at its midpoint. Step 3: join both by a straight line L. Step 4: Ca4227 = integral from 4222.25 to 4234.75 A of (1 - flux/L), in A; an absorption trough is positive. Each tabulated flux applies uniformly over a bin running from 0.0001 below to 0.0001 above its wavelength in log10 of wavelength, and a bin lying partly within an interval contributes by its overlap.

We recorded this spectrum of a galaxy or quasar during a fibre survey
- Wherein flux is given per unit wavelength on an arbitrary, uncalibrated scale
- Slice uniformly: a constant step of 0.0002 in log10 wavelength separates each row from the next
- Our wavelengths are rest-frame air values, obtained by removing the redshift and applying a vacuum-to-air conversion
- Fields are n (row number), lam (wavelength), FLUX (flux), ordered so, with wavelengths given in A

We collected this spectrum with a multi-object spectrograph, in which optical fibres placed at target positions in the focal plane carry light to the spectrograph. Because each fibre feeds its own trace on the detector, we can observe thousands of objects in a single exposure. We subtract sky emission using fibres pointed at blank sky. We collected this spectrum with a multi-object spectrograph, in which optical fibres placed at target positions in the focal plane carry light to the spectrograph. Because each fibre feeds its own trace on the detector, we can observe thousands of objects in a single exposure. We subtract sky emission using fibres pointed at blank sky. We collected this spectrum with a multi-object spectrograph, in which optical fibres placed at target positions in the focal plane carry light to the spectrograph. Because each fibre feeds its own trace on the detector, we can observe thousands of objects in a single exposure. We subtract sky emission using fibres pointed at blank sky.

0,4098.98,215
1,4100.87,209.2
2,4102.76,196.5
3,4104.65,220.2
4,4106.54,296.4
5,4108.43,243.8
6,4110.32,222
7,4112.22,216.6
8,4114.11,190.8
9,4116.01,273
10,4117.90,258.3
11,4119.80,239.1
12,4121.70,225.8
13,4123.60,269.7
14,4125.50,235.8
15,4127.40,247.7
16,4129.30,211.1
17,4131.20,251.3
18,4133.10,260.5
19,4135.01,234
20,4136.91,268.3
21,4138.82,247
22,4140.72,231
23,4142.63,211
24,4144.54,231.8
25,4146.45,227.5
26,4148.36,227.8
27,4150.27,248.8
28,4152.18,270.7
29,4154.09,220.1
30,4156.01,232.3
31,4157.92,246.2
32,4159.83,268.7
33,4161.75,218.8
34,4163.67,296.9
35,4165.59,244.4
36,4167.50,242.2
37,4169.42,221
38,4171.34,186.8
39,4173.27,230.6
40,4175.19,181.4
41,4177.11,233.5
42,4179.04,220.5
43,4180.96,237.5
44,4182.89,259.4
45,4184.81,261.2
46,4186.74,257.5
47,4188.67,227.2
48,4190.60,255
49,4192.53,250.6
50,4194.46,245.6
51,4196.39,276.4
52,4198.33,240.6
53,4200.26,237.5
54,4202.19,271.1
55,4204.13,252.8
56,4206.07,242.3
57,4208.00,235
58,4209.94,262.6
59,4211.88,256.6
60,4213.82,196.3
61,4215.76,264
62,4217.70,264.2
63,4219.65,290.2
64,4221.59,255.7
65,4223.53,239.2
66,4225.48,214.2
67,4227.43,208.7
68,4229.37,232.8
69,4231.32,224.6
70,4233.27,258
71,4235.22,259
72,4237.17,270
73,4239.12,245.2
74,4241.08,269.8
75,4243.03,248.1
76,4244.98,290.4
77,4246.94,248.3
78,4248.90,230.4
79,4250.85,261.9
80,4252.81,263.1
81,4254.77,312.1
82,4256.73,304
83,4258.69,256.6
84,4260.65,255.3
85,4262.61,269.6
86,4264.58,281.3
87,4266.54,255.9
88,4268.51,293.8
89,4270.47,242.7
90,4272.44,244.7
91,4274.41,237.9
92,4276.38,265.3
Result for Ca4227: 1.1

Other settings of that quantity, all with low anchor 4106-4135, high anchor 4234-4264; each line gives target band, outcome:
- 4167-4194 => 2.1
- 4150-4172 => 0.6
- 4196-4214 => 0.6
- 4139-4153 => 0.6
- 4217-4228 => 0.6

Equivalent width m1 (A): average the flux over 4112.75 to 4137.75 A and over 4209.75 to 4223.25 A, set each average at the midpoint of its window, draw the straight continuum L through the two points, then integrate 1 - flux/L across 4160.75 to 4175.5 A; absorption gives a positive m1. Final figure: 1.1 A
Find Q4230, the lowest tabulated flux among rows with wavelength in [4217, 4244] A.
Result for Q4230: 208.7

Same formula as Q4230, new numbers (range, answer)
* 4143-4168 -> 218.8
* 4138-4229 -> 181.4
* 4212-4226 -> 196.3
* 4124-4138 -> 211.1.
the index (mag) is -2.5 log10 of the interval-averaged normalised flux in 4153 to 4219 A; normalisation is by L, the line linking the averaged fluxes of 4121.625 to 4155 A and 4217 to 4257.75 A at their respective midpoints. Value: 0.03 mag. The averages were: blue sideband 240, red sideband 257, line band 243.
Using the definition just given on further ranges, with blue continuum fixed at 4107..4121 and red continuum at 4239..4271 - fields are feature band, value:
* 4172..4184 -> 0.11 mag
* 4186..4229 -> 0.04 mag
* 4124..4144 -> 0.00 mag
